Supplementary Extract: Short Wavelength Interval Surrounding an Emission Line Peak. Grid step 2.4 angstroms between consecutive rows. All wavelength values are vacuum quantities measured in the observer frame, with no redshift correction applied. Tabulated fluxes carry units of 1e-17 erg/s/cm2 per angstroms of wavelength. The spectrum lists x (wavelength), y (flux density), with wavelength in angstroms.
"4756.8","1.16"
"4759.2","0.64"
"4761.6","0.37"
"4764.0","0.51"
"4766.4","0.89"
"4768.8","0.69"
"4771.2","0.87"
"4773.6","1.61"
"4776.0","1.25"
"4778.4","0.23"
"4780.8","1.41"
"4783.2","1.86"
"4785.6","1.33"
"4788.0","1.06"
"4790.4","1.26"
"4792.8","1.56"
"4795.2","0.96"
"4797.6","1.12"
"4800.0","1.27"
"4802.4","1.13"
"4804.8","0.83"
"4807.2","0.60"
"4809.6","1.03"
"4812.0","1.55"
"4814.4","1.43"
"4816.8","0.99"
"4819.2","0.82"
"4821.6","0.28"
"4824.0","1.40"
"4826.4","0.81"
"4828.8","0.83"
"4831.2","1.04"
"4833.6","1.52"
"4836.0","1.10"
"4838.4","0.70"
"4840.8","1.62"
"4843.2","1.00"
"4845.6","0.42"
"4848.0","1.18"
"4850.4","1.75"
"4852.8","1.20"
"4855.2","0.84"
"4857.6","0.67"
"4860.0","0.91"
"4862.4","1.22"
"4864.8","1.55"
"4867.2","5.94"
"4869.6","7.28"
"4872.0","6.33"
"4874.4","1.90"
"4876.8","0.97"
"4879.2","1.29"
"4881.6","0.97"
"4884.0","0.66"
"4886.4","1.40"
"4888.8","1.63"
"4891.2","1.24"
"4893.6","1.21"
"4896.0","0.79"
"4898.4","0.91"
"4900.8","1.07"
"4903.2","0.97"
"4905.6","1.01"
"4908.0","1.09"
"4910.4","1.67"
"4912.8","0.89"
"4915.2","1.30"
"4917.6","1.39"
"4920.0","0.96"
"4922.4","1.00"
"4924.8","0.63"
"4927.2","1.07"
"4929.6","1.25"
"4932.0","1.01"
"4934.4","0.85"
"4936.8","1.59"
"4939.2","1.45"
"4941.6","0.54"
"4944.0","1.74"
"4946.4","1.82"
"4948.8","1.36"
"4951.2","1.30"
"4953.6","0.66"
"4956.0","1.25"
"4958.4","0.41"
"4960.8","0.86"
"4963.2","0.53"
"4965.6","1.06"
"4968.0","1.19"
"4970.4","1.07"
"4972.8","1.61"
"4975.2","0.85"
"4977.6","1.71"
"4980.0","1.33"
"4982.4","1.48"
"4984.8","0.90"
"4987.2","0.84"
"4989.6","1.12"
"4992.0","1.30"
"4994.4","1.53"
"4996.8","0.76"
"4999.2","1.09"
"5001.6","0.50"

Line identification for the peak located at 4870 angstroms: [O II]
